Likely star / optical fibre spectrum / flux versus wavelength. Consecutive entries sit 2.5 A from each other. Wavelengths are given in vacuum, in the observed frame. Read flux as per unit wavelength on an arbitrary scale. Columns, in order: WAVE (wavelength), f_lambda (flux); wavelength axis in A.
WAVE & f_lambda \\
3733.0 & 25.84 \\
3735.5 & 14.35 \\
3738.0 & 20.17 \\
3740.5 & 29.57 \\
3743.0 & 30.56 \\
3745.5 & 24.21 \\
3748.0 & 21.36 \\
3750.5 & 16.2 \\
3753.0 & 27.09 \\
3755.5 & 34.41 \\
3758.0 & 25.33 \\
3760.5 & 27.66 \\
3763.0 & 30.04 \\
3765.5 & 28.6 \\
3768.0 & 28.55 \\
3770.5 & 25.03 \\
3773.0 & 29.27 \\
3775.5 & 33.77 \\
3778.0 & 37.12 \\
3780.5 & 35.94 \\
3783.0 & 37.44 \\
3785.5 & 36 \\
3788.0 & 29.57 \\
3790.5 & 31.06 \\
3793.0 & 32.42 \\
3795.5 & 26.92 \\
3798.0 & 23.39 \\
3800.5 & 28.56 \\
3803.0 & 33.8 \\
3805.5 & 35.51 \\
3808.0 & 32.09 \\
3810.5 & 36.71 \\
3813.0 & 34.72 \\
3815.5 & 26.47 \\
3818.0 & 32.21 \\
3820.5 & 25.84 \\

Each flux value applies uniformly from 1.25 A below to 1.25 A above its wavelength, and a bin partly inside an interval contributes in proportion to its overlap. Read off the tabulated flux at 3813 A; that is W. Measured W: 34.72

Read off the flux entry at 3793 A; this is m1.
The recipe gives 32.42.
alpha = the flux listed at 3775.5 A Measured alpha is 33.77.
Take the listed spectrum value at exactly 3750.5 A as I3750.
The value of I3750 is 16.2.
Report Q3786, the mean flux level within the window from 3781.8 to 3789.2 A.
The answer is 34.3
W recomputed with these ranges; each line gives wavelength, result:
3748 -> 21.36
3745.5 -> 24.21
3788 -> 29.57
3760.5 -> 27.66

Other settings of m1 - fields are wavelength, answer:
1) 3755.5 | 34.41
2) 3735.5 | 14.35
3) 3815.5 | 26.47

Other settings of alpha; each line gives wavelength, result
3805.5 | 35.51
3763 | 30.04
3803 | 33.8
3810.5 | 36.71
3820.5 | 25.84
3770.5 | 25.03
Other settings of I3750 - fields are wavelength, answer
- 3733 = 25.84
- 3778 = 37.12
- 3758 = 25.33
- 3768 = 28.55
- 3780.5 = 35.94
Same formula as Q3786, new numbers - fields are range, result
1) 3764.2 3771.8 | 27.4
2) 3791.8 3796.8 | 29.6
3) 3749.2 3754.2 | 21.6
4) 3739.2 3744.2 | 30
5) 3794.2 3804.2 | 28.2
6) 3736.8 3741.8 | 25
